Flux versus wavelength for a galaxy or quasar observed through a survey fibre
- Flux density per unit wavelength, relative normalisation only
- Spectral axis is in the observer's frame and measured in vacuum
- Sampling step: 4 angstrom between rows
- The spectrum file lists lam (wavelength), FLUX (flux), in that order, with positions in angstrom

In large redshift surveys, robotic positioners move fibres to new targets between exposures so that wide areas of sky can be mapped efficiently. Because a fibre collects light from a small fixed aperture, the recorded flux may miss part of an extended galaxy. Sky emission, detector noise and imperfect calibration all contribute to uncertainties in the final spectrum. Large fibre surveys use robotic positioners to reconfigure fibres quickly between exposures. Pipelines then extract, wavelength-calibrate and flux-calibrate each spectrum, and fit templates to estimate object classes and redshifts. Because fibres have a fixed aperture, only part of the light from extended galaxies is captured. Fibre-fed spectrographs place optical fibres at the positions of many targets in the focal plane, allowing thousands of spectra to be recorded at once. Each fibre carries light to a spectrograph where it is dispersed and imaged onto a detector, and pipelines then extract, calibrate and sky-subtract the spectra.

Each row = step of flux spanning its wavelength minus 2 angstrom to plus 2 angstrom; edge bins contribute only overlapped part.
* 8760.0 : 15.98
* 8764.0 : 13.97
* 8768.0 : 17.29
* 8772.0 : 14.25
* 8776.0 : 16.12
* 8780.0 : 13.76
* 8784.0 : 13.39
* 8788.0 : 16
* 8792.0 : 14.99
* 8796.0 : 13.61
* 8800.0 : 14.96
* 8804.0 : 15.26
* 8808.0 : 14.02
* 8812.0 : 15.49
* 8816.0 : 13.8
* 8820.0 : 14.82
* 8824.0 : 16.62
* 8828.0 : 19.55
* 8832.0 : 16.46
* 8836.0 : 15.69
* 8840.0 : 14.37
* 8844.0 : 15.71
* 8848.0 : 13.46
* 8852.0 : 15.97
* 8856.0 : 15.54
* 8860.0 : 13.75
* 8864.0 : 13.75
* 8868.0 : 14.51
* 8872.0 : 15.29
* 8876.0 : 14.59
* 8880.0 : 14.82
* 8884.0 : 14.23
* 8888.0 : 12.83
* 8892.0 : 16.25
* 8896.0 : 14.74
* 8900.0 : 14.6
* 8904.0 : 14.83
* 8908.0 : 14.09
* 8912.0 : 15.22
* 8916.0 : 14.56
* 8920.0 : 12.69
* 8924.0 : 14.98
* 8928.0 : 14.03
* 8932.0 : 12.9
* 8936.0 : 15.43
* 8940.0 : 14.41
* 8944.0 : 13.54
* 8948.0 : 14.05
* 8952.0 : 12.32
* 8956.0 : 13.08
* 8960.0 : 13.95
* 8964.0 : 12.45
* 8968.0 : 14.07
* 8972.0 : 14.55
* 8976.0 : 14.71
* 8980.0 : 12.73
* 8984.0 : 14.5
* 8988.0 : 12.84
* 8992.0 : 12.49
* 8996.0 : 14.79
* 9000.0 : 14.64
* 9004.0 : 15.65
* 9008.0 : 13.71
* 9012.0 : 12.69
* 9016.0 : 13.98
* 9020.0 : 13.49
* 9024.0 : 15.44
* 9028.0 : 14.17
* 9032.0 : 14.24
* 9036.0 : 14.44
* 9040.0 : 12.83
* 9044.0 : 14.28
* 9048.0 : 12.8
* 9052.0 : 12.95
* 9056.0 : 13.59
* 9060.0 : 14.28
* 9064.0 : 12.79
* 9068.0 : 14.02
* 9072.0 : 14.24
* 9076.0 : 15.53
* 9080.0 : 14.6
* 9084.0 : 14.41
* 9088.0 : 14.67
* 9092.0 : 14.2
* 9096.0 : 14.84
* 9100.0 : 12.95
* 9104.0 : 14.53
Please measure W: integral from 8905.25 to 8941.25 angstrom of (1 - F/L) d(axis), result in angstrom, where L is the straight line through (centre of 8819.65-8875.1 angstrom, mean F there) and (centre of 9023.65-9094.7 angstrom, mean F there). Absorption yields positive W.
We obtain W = 1.57 angstrom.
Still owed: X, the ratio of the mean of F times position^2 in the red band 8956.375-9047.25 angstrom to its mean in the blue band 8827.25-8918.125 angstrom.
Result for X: 0.96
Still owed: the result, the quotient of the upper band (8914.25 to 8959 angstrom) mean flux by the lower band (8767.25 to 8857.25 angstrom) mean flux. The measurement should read 0.91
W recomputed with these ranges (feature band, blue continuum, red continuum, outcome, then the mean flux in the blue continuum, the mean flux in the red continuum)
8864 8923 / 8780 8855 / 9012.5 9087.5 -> 1.2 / 15.2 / 14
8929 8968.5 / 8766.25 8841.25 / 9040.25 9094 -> 2.6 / 15.3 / 14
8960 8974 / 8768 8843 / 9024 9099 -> 0.7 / 15.2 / 14.1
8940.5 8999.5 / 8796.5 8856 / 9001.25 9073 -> 3.0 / 15.4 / 13.9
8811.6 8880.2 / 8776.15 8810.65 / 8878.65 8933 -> -3.5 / 14.6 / 14.4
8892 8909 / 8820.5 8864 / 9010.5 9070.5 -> 0.3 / 15.6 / 13.7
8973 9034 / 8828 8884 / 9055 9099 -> 2.2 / 15.1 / 14.3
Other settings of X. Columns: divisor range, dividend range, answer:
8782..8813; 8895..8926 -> 1.01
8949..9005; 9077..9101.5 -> 1.07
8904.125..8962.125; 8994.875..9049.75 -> 1.03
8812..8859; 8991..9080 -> 0.94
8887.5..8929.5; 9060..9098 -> 1.03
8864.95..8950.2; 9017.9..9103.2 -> 1.01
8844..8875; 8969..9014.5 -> 0.98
